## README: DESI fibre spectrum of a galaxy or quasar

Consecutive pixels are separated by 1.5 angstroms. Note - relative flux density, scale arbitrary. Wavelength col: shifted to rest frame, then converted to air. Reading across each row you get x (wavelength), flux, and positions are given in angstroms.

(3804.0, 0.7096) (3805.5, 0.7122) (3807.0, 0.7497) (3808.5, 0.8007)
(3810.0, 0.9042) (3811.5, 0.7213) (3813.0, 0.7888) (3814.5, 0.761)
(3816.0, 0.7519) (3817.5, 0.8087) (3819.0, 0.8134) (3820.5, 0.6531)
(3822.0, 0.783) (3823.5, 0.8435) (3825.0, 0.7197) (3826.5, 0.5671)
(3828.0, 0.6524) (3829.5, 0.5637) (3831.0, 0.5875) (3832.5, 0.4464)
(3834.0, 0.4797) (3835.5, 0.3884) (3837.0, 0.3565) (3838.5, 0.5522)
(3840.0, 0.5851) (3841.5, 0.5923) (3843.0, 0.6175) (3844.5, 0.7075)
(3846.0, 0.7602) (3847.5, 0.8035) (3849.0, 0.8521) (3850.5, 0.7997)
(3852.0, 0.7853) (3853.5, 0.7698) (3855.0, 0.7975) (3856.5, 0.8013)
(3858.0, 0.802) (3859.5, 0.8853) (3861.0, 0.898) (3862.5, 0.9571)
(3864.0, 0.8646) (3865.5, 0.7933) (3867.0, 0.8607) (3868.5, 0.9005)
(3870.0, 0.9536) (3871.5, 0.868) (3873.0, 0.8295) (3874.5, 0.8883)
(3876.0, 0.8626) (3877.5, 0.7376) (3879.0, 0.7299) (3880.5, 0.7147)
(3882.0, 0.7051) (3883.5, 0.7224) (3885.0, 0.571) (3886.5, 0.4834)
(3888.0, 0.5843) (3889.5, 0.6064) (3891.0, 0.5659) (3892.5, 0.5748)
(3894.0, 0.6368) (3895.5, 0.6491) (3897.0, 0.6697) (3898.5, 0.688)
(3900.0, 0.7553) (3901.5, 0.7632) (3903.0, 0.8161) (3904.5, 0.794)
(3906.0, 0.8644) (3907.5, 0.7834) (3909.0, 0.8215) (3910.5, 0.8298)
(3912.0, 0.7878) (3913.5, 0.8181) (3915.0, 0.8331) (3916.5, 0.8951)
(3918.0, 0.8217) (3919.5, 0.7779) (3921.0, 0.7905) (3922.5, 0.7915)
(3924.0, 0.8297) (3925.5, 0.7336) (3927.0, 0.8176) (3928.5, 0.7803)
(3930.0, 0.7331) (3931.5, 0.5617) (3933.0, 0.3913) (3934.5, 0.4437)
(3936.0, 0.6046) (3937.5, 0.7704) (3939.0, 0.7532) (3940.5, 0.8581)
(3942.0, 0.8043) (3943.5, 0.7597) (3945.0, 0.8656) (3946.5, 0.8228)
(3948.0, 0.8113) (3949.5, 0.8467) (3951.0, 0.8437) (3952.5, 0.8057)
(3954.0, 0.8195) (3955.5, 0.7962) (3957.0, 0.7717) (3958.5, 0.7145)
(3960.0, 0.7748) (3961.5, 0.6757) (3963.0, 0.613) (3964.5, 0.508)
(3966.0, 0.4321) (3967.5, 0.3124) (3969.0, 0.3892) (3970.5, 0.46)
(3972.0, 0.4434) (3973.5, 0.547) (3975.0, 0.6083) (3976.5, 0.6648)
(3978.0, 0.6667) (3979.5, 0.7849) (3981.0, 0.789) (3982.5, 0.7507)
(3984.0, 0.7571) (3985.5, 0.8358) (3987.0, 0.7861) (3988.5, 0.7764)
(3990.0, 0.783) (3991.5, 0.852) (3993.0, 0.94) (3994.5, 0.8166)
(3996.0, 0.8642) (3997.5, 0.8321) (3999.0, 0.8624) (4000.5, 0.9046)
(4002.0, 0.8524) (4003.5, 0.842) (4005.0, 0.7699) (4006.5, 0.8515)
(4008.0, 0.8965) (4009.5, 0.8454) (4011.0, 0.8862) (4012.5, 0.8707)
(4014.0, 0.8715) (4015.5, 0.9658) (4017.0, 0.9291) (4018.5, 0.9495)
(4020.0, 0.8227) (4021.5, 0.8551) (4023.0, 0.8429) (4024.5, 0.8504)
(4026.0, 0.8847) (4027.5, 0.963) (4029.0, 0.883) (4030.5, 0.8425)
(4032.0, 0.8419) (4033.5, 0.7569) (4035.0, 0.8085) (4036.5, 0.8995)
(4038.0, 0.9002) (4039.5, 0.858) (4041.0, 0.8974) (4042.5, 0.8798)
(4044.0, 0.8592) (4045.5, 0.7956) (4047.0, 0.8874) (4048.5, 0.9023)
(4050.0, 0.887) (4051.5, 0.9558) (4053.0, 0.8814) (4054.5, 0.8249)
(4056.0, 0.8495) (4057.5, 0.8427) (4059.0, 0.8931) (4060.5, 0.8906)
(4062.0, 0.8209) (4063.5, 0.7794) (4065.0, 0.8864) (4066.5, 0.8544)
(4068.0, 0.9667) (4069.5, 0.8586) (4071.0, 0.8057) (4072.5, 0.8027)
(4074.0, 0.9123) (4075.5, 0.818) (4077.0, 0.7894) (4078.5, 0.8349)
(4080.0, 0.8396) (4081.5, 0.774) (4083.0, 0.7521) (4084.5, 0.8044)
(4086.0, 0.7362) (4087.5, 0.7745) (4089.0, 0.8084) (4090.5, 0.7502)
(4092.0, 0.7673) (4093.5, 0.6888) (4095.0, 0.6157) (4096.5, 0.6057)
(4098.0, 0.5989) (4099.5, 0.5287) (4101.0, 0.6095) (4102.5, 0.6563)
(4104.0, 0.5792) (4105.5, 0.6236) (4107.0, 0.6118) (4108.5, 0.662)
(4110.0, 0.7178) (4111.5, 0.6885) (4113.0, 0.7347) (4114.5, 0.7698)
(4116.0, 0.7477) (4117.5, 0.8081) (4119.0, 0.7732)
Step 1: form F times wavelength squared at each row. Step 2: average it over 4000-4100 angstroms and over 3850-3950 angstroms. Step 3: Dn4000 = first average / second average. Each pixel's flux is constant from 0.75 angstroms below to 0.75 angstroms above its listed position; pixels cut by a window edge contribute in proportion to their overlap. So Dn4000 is 1.18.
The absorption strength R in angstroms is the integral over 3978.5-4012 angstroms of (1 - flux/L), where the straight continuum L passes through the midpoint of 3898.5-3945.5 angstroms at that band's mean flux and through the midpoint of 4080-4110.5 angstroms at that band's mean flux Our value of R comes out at -4.61 angstroms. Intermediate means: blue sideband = 0.761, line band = 0.83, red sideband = 0.687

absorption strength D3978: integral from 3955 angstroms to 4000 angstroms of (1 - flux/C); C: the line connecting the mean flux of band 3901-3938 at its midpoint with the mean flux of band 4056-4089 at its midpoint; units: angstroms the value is 5.1 angstroms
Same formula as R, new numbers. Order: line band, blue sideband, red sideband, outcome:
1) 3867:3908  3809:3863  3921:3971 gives -1.70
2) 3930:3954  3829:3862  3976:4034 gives 1.38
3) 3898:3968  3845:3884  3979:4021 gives 7.52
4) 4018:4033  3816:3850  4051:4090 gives -1.33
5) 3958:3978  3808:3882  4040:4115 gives 5.53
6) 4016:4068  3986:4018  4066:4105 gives -4.08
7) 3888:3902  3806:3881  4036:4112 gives 1.89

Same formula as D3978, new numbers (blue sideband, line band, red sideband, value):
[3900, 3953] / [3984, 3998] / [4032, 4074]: -0.2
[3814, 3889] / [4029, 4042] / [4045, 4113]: -1.5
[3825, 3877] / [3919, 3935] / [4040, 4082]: 1.6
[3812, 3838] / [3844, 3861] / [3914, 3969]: -3.6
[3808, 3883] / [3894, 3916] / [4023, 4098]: -0.2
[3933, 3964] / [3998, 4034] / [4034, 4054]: -1.3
